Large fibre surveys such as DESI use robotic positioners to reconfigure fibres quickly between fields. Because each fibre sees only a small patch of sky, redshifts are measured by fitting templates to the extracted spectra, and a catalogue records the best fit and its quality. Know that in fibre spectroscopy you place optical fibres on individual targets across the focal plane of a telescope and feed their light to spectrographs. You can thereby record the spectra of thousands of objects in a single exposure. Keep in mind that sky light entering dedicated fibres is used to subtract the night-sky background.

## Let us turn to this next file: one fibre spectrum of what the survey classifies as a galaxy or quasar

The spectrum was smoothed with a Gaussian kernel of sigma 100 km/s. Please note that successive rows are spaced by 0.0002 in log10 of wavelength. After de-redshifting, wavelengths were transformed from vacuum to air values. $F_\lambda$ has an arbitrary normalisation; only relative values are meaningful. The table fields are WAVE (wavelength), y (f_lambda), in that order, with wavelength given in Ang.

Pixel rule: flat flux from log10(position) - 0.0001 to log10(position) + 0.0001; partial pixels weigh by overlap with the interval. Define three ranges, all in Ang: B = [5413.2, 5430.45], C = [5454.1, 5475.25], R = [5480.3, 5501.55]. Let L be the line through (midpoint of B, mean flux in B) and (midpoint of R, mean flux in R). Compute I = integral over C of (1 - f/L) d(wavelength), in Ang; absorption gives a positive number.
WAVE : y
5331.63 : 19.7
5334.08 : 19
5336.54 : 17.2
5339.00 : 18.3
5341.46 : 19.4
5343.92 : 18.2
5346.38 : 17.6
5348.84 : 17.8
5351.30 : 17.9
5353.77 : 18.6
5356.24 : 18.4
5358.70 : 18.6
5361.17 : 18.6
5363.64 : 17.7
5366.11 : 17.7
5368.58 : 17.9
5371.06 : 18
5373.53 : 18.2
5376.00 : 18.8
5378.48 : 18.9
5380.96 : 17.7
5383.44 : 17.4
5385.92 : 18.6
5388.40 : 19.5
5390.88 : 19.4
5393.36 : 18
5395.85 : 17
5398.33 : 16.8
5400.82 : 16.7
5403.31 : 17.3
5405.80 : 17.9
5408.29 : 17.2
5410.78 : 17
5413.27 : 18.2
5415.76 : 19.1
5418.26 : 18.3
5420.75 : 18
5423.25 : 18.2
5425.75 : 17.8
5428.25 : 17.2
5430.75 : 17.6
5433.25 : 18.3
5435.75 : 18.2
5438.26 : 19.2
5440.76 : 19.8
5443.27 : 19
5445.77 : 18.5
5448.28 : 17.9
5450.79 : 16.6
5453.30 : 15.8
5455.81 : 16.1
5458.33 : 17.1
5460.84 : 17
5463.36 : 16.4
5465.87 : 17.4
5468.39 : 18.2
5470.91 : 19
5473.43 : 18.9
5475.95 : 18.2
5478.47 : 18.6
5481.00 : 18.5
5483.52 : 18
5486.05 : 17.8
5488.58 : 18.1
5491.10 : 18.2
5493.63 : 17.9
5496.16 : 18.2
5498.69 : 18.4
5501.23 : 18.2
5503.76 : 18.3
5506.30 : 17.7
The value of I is 0.7 Ang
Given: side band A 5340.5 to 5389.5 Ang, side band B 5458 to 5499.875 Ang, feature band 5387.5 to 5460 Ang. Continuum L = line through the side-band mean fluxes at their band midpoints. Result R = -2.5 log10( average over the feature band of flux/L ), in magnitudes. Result 0.02 mag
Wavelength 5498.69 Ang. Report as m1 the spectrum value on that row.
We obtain 18.4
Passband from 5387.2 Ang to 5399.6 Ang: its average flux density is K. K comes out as 18.1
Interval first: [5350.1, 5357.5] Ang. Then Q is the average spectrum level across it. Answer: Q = 18.3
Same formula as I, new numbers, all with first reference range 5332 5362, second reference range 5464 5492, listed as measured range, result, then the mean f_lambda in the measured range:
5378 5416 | 0.9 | 17.9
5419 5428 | 0.2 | 17.9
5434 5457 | 0.4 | 17.9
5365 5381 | 0.1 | 18.2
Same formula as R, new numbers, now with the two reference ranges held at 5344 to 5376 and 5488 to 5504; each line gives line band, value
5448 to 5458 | 0.10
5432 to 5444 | -0.04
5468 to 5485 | -0.02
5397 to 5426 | 0.03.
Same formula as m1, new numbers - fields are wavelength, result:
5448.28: 17.9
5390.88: 19.4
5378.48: 18.9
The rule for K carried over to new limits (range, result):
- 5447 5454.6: 16.8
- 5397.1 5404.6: 16.9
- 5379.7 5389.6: 18.3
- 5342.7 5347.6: 17.9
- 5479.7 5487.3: 18.1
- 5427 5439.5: 18.1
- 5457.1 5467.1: 17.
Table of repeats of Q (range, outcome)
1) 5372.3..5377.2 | 18.5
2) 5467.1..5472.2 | 18.6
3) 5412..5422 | 18.4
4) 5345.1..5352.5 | 17.8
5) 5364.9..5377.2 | 18.1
